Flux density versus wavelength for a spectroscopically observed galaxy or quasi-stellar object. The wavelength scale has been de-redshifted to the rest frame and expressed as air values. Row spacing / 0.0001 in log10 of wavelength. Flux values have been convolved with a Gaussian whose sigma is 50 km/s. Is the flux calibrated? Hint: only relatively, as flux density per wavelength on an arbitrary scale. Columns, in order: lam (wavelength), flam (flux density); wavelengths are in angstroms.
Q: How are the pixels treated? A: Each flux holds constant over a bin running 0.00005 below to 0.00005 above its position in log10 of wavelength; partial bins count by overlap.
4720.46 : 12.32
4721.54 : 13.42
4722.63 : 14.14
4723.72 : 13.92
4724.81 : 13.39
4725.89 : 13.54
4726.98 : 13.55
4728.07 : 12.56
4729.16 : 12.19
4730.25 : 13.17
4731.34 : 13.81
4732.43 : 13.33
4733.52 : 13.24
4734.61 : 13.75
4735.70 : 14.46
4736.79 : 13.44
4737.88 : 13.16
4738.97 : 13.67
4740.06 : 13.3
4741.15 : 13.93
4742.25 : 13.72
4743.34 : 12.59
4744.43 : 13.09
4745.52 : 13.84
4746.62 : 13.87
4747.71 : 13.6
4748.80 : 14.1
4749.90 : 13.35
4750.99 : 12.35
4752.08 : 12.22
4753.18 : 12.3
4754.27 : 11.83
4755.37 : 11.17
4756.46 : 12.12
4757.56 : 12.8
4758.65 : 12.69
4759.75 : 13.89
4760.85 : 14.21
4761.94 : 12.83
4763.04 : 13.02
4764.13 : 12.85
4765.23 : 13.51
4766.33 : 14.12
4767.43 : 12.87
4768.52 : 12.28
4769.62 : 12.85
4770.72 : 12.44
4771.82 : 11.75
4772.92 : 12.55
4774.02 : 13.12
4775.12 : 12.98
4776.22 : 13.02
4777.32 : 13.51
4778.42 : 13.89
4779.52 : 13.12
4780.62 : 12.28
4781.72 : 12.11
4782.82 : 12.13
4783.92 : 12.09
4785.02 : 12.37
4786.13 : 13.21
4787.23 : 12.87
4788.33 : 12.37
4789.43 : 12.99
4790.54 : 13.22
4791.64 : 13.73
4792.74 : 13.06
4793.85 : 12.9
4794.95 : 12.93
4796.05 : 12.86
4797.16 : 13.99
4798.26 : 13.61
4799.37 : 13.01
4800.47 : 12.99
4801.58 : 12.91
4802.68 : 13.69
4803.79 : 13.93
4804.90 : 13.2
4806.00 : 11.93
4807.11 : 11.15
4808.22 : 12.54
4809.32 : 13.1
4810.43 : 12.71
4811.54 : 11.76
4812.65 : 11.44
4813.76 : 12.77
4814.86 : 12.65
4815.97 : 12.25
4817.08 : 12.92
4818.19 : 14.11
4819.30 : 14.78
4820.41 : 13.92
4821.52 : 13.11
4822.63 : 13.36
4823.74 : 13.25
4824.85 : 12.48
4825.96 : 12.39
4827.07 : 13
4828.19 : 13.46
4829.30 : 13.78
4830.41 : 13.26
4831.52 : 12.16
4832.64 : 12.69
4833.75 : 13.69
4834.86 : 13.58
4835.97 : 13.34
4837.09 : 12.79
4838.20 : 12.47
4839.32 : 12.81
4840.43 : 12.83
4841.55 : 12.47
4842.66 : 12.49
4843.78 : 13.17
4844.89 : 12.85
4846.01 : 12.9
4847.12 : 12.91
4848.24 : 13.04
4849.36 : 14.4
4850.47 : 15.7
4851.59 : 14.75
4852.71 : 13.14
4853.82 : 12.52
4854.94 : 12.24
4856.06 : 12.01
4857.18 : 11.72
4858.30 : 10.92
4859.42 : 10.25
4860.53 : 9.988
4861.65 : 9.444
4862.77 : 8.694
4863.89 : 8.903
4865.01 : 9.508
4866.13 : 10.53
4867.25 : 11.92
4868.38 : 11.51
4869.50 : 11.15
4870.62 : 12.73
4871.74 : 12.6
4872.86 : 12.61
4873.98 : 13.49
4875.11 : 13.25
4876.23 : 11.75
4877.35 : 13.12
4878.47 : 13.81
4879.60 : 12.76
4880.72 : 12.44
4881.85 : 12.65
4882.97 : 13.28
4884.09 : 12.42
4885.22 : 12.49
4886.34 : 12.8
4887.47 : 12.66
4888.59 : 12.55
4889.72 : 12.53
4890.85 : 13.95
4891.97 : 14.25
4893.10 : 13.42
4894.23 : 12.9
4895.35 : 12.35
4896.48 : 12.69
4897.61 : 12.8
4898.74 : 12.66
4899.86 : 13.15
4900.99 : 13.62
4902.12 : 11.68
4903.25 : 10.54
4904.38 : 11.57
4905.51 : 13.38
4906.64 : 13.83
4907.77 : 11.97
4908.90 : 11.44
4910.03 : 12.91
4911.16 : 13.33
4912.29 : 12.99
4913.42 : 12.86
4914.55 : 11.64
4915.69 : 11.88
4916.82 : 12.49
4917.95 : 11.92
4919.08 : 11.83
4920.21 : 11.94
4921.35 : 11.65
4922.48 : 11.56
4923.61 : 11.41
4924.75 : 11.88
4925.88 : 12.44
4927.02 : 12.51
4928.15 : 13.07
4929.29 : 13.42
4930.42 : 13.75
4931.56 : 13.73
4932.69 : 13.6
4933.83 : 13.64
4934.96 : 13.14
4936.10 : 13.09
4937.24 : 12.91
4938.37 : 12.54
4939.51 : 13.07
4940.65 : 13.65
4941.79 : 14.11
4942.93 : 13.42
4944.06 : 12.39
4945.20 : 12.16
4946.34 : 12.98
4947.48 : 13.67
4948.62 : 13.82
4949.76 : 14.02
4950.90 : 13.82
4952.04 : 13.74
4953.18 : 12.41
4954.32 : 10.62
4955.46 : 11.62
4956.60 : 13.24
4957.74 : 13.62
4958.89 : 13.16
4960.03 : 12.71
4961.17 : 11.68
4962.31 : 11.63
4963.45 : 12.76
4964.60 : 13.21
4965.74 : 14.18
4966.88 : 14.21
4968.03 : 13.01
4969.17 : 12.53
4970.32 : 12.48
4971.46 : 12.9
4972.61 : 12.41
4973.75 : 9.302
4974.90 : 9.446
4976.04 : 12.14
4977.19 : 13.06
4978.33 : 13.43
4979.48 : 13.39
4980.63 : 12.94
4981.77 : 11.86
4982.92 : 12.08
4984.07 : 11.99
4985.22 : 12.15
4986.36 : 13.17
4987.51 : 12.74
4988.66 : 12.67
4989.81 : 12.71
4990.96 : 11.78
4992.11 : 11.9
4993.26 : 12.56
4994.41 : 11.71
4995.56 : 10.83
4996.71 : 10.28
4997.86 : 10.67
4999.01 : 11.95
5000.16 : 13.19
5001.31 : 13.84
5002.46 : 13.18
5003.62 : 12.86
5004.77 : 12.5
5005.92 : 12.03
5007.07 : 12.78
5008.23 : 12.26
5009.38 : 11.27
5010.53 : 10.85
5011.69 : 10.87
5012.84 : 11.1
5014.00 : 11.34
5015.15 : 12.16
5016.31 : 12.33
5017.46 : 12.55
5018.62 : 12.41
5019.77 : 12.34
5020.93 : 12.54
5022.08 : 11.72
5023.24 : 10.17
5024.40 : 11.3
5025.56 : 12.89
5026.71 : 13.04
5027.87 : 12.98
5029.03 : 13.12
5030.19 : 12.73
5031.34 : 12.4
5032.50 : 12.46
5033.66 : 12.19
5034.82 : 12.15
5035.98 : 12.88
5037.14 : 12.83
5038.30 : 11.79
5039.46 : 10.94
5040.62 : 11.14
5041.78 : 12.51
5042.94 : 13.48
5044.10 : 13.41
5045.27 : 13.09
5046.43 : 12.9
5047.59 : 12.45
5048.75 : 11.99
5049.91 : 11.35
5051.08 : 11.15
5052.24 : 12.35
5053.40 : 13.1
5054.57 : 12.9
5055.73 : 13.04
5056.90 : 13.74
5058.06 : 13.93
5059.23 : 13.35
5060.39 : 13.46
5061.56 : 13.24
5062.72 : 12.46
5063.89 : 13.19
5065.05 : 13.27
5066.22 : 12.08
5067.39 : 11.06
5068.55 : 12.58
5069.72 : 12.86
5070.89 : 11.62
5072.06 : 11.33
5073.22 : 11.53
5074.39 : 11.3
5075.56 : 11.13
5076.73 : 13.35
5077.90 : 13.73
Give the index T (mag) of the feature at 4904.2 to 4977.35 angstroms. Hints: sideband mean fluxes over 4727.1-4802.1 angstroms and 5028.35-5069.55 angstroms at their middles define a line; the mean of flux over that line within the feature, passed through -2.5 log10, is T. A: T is 0.008 mag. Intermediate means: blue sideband 13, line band 12.7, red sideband 12.6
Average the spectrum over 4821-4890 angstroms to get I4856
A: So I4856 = 12.5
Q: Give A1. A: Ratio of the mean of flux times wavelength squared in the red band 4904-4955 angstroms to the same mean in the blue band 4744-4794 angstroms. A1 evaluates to 1.06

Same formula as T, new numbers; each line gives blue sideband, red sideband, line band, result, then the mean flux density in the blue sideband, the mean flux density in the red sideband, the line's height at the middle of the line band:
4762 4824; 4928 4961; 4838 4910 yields 0.05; 12.9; 13.1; 13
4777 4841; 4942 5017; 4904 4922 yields 0.02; 13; 12.4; 12.6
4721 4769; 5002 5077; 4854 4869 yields 0.21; 13.2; 12.3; 12.9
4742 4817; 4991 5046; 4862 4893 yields 0.03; 12.9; 12.2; 12.6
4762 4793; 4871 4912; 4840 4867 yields 0.07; 12.9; 12.8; 12.8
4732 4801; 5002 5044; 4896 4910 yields 0.01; 13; 12.2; 12.6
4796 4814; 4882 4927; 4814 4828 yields -0.04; 12.8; 12.5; 12.7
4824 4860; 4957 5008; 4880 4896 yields -0.02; 12.9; 12.4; 12.7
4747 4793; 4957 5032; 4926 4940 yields -0.06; 12.9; 12.3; 12.4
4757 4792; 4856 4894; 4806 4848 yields -0.04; 12.9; 12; 12.4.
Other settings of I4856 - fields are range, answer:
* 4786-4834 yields 13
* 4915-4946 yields 12.7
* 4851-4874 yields 11.4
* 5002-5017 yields 12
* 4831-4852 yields 13.2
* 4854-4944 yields 12.4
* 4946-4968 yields 13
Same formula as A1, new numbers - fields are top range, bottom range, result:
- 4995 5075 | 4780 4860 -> 1.04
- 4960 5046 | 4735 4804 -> 1.04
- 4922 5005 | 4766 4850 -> 1.04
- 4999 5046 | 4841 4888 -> 1.07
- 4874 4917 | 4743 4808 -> 1.03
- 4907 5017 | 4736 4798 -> 1.04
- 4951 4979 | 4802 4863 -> 1.04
